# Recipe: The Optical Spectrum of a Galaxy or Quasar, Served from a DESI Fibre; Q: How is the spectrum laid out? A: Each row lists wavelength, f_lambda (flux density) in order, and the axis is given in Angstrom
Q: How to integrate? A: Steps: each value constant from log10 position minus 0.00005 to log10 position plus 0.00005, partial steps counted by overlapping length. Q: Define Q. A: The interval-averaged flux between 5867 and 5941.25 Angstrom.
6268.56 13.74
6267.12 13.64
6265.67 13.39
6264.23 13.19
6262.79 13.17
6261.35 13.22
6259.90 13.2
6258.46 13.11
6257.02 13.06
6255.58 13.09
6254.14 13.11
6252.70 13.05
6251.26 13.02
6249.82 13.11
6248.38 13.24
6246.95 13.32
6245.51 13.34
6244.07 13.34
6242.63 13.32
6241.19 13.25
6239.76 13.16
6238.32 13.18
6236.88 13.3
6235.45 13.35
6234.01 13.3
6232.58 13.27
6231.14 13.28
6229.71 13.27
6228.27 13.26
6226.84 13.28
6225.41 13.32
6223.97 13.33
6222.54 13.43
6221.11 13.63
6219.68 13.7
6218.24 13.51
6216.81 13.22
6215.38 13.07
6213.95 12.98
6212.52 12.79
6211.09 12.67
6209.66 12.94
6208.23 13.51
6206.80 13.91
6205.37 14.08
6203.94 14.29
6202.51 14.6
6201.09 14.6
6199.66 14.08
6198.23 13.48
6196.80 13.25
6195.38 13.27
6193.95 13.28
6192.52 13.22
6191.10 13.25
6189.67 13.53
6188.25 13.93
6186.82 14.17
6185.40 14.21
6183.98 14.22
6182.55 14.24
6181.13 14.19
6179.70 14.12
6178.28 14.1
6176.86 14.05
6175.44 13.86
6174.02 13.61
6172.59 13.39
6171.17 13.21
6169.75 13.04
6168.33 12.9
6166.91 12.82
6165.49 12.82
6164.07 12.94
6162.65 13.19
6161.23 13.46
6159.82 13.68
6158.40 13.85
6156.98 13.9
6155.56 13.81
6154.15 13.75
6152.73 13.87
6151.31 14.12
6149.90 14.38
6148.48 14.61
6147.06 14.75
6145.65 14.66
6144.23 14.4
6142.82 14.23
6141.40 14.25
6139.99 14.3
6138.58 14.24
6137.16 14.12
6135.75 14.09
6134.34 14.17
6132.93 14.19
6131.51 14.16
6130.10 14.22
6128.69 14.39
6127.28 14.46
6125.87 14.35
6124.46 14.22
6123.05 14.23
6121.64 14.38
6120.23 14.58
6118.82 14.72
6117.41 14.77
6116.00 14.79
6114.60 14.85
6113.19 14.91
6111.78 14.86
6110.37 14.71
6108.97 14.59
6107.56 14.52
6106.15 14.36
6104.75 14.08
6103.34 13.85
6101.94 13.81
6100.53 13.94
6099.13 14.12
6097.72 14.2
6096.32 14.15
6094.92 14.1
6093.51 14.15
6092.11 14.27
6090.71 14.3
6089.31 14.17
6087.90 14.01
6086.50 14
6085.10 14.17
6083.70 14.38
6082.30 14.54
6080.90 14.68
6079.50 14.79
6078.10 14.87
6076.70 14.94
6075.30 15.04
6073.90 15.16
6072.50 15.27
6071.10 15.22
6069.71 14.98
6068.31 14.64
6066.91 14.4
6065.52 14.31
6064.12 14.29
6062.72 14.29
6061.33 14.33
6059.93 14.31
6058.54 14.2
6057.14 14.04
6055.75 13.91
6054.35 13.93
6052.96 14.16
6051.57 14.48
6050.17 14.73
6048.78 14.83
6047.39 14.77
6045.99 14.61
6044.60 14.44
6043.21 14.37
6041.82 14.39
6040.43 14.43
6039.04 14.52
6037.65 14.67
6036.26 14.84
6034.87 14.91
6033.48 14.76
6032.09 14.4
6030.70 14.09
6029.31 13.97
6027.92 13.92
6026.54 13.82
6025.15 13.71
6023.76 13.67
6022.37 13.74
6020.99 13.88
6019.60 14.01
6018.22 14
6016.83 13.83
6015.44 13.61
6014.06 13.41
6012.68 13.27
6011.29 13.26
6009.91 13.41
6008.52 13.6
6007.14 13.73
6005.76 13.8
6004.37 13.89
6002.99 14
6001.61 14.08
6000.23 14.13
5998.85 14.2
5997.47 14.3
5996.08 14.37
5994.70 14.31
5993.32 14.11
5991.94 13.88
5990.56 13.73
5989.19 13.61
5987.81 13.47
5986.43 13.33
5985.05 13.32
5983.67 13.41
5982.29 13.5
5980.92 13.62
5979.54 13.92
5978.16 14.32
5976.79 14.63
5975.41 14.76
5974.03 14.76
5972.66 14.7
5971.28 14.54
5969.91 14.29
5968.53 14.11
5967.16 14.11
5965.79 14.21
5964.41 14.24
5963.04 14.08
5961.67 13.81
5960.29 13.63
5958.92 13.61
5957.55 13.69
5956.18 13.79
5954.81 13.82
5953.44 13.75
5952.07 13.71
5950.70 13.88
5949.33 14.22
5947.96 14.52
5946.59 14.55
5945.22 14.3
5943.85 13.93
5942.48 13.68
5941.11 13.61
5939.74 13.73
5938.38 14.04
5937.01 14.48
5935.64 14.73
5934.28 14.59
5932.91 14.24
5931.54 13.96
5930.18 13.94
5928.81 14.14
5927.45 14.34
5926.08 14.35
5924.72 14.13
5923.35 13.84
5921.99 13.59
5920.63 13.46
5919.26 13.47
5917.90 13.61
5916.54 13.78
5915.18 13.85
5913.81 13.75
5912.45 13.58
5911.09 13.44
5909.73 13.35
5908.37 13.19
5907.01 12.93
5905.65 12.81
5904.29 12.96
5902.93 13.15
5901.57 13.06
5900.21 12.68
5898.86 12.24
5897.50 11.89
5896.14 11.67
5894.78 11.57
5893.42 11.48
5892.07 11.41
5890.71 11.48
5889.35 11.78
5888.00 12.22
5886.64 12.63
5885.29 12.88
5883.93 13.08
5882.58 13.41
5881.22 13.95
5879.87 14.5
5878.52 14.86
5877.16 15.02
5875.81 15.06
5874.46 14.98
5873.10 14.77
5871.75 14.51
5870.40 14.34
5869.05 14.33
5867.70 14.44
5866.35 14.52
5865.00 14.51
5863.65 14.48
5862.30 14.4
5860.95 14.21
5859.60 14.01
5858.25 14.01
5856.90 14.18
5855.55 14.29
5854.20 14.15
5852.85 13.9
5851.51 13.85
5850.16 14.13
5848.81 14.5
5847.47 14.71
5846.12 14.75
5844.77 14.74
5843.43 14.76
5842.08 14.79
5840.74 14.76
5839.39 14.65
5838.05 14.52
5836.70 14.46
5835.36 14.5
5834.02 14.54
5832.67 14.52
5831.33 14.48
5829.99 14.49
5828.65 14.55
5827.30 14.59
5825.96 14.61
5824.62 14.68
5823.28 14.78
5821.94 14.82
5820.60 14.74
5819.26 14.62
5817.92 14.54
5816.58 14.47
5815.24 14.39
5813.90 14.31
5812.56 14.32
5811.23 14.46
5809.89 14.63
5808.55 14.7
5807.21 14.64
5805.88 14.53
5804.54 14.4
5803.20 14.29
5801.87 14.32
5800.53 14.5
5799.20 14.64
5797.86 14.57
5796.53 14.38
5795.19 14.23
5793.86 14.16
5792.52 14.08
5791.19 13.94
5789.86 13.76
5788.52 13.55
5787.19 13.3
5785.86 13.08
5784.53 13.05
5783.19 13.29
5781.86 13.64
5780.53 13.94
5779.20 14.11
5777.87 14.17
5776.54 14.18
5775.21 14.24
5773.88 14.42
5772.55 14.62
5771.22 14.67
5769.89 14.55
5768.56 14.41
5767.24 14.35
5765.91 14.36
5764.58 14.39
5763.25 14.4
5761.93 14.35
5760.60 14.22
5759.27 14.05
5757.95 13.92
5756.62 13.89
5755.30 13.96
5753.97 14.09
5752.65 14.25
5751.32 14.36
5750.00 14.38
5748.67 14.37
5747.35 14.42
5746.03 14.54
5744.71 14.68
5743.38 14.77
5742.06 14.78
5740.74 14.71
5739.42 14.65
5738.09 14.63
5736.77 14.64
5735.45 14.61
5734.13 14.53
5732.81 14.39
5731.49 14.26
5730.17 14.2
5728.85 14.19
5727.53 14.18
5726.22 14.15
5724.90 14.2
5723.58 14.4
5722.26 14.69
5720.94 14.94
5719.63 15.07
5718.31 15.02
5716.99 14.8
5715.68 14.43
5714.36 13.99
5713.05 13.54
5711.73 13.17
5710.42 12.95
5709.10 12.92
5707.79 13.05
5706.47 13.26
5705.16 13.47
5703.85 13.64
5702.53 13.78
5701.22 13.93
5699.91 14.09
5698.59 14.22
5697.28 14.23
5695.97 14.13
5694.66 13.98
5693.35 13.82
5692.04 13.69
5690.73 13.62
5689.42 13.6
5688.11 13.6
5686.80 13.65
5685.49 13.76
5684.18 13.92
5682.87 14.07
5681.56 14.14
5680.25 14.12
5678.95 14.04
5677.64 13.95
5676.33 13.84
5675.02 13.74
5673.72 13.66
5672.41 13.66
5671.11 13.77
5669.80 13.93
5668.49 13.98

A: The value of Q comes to 13.5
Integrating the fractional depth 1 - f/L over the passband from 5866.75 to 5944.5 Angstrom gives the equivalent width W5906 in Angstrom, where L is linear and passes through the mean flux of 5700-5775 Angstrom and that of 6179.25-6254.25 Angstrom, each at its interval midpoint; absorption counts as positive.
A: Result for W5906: 2.5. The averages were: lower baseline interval 14.2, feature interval 13.5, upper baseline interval 13.5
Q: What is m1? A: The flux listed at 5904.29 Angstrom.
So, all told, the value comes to 12.96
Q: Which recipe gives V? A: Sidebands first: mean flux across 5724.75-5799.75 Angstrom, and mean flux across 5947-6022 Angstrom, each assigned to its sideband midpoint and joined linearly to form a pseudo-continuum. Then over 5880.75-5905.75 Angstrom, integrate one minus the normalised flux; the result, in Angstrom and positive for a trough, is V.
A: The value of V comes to 2.9 Angstrom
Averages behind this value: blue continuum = 14.2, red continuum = 13.9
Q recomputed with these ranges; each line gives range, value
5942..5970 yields 14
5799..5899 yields 14.1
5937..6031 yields 13.9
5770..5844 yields 14.3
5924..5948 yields 14.2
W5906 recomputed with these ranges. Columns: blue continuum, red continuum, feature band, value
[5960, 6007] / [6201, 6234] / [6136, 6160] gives -0.98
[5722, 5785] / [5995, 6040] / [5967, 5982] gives -0.30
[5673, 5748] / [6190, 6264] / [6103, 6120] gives -1.36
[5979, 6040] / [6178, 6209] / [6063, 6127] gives -2.68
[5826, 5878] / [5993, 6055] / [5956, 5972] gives 0.26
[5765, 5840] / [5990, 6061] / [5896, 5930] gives 2.02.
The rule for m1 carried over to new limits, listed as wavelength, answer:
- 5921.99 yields 13.59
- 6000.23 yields 14.13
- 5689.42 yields 13.6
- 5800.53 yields 14.5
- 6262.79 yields 13.17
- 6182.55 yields 14.24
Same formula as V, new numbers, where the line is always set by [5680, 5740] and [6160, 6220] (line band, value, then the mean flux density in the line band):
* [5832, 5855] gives -0.9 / 14.5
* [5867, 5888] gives -0.4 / 14.1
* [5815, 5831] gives -0.8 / 14.6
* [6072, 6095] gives -1.4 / 14.5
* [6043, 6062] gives -0.9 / 14.4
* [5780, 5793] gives 0.4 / 13.6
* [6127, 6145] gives -0.8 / 14.2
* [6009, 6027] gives 0.1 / 13.7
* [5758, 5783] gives -0.5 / 14.3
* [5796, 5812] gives -0.6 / 14.5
